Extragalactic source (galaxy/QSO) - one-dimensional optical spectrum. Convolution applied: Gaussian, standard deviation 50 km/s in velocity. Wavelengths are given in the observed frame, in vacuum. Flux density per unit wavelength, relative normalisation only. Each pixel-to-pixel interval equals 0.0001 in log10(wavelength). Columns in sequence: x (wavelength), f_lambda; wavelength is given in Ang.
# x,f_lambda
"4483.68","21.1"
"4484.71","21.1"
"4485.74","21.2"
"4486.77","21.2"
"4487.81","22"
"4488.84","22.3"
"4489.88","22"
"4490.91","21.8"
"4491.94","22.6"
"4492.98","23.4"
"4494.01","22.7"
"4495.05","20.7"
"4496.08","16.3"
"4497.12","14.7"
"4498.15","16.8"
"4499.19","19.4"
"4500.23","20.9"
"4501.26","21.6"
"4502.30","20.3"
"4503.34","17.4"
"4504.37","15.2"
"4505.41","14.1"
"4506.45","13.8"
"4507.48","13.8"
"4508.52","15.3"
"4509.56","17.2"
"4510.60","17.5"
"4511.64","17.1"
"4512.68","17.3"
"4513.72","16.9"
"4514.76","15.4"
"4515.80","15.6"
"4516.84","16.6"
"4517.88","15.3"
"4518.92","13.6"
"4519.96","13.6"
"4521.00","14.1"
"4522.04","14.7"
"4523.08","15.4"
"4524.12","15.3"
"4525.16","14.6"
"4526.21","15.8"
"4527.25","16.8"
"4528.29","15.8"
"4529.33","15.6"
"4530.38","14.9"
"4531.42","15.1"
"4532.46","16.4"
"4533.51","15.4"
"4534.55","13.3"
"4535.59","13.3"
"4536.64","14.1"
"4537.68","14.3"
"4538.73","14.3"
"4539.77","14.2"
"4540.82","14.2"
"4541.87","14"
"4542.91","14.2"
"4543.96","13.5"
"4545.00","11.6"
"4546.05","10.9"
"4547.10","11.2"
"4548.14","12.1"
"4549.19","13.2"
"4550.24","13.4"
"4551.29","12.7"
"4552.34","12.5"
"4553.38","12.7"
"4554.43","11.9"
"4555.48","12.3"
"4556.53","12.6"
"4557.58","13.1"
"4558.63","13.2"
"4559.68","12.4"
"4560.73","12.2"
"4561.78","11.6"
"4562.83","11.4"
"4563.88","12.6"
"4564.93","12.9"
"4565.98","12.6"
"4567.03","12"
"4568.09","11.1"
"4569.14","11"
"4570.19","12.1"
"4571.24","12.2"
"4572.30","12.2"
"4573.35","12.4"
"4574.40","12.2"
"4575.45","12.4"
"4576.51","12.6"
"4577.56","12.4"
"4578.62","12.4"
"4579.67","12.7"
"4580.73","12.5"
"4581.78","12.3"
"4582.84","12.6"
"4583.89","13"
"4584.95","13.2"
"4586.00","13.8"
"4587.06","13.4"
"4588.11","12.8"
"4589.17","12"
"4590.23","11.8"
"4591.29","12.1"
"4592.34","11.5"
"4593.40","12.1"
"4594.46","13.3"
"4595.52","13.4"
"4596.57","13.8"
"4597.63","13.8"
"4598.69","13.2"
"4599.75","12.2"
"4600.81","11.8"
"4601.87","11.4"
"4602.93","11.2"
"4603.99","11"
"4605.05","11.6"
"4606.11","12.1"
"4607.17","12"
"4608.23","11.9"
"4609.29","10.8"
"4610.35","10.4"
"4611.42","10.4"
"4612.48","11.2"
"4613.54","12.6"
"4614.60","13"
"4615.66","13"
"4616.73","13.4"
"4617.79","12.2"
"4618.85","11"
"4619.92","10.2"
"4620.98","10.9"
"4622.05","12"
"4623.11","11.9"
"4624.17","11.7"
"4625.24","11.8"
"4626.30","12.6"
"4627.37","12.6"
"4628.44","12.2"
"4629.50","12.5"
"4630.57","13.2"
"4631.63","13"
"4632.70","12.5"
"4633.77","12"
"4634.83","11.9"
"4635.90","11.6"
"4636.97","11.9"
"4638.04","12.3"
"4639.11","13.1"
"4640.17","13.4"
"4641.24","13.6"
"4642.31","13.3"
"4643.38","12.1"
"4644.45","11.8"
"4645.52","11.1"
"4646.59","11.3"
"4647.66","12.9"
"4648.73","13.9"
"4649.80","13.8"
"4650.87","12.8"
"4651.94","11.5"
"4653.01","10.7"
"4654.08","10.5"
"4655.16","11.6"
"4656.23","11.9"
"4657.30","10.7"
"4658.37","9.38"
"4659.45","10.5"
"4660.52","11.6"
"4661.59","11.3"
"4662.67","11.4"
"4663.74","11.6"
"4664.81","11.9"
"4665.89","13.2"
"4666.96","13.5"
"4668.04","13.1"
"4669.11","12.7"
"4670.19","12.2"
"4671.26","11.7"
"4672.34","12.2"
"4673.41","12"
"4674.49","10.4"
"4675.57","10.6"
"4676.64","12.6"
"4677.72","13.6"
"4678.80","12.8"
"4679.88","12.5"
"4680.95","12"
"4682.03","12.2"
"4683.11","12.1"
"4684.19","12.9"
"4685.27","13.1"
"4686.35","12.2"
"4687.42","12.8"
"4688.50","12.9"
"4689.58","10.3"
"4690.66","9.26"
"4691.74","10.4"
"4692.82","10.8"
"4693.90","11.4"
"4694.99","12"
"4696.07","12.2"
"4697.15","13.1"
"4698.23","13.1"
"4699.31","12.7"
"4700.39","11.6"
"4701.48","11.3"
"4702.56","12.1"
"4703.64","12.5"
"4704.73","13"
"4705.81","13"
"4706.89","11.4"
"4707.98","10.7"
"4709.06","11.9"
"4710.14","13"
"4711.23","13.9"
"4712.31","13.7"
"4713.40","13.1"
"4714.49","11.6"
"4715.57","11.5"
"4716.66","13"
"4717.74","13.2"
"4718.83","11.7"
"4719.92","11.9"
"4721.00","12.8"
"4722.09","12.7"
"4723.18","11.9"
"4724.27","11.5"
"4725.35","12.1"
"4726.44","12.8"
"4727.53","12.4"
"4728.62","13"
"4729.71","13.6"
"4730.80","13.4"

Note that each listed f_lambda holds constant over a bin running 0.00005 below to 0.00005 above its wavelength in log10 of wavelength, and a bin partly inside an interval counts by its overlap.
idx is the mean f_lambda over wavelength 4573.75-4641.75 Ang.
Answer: 12.3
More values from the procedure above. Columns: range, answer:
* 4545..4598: 12.4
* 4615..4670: 12.1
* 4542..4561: 12.6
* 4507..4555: 14.5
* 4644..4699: 11.9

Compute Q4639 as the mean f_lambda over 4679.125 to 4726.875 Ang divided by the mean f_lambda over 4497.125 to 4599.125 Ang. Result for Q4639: 0.87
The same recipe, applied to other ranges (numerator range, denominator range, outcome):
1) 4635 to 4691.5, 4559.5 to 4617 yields 0.98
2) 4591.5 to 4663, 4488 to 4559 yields 0.77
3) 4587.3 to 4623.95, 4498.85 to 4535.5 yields 0.75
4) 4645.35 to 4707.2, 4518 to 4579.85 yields 0.90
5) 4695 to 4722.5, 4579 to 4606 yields 0.99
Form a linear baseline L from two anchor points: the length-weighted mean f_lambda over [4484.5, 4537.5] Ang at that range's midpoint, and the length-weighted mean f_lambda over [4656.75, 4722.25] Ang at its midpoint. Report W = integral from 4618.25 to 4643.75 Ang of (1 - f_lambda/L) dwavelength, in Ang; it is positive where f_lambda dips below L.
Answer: 2.79 Ang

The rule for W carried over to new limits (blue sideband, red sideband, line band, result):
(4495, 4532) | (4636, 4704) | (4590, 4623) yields 4.18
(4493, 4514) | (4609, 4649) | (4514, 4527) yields 1.37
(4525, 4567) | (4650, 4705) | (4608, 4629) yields 1.33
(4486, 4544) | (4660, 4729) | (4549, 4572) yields 4.77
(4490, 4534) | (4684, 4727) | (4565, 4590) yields 4.65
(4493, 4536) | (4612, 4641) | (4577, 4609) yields 2.43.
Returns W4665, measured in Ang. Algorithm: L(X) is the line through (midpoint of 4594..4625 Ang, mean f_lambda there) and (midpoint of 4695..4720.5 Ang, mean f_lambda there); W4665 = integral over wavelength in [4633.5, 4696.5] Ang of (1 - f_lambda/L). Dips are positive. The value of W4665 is 1.2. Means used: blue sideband 12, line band 12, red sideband 12.4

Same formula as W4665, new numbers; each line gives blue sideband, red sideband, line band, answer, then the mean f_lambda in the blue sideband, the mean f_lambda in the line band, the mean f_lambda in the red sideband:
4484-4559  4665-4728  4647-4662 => 1.7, 16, 11.7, 12.2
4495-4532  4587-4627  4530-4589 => 5.2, 16.2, 12.9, 12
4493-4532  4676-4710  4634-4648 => 1.1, 16.5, 12.3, 12.1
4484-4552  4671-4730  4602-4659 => 7.5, 16.3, 12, 12.2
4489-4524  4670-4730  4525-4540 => 1.6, 17.4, 14.9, 12.2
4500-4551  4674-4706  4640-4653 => 0.3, 15.1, 12.5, 12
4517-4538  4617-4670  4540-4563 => 2.7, 14.9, 12.6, 12.1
